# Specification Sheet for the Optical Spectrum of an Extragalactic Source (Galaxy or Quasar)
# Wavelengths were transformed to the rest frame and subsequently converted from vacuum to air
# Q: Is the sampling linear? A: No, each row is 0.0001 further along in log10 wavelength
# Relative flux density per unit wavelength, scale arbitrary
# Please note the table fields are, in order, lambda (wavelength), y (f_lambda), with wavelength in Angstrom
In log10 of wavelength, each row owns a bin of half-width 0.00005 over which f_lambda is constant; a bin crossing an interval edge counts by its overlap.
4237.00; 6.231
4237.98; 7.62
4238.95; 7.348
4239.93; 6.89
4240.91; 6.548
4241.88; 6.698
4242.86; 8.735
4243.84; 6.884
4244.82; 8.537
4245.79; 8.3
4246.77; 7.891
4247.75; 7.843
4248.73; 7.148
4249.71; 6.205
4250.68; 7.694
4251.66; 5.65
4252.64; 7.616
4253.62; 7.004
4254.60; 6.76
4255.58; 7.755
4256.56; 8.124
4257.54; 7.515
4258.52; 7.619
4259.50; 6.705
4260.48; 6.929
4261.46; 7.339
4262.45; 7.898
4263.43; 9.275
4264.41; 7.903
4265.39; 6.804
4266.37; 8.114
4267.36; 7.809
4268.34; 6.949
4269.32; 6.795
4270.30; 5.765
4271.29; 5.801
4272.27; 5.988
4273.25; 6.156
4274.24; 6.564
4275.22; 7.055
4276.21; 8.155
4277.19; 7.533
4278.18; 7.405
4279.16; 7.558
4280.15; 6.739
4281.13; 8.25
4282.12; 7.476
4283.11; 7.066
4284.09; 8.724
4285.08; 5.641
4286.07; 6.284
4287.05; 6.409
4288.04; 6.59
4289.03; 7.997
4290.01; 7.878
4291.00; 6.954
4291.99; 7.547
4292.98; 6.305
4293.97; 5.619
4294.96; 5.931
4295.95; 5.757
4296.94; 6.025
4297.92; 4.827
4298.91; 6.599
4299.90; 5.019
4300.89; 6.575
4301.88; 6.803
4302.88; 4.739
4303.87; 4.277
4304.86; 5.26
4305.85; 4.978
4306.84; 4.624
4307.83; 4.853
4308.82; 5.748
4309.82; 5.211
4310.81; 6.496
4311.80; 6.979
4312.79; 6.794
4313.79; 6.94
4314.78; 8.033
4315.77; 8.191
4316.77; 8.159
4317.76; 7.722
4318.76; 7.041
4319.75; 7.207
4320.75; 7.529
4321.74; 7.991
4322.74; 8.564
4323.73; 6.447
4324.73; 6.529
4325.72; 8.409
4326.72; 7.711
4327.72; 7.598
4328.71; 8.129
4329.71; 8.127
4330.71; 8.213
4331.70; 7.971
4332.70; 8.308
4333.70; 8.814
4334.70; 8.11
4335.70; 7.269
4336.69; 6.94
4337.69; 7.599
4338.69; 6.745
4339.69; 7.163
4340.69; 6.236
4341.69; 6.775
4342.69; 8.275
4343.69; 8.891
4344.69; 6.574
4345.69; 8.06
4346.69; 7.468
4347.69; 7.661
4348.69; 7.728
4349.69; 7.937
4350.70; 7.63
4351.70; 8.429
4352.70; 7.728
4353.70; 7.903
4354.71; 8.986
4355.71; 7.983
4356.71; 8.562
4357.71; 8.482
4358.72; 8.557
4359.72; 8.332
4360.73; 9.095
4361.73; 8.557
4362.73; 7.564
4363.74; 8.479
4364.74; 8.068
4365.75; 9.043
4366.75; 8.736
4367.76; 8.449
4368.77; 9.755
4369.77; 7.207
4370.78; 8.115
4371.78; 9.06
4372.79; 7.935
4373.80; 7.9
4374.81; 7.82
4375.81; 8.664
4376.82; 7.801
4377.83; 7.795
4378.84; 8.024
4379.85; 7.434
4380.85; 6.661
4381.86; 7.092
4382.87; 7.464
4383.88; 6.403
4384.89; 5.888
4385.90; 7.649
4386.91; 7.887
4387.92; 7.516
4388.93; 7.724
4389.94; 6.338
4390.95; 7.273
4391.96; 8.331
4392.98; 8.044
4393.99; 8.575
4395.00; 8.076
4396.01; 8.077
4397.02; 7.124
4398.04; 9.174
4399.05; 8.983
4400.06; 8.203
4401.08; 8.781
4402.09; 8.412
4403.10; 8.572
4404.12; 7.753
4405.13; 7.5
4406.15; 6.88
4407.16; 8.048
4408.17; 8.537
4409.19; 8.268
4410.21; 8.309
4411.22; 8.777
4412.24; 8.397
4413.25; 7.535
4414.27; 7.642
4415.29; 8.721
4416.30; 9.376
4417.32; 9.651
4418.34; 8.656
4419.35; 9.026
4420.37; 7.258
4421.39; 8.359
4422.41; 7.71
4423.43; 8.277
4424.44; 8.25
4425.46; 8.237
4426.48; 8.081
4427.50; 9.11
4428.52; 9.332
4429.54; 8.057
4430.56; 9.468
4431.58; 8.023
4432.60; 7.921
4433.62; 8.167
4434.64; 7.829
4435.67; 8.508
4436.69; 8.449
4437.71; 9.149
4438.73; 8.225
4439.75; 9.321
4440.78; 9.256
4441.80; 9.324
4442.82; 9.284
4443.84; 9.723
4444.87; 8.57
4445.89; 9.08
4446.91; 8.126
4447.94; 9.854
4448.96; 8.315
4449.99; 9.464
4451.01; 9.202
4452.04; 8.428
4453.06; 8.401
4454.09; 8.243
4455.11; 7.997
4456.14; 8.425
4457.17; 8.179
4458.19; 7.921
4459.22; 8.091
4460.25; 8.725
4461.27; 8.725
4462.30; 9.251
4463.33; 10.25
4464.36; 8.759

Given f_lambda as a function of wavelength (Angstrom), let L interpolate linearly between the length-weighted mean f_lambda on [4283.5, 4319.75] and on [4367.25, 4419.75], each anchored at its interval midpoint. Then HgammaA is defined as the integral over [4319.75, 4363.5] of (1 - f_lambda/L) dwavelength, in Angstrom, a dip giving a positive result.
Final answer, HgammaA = -4.6 Angstrom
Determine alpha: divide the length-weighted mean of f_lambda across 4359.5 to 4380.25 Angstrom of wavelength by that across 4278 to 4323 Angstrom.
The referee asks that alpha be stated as 1.25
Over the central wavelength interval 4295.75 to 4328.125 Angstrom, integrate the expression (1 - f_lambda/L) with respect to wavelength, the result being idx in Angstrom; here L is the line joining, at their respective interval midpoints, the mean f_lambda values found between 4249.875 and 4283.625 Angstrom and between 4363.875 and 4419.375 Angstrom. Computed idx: 4.3 Angstrom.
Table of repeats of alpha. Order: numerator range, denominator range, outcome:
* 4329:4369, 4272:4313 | 1.25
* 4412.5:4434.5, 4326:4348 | 1.10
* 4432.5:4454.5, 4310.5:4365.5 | 1.13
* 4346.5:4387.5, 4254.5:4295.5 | 1.12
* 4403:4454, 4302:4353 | 1.19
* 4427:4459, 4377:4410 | 1.12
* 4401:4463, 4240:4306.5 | 1.23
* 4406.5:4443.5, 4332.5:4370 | 1.06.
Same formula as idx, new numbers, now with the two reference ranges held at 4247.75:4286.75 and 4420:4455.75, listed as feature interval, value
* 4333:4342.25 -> 0.53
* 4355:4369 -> -0.98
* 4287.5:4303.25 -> 2.28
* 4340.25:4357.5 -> 0.07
